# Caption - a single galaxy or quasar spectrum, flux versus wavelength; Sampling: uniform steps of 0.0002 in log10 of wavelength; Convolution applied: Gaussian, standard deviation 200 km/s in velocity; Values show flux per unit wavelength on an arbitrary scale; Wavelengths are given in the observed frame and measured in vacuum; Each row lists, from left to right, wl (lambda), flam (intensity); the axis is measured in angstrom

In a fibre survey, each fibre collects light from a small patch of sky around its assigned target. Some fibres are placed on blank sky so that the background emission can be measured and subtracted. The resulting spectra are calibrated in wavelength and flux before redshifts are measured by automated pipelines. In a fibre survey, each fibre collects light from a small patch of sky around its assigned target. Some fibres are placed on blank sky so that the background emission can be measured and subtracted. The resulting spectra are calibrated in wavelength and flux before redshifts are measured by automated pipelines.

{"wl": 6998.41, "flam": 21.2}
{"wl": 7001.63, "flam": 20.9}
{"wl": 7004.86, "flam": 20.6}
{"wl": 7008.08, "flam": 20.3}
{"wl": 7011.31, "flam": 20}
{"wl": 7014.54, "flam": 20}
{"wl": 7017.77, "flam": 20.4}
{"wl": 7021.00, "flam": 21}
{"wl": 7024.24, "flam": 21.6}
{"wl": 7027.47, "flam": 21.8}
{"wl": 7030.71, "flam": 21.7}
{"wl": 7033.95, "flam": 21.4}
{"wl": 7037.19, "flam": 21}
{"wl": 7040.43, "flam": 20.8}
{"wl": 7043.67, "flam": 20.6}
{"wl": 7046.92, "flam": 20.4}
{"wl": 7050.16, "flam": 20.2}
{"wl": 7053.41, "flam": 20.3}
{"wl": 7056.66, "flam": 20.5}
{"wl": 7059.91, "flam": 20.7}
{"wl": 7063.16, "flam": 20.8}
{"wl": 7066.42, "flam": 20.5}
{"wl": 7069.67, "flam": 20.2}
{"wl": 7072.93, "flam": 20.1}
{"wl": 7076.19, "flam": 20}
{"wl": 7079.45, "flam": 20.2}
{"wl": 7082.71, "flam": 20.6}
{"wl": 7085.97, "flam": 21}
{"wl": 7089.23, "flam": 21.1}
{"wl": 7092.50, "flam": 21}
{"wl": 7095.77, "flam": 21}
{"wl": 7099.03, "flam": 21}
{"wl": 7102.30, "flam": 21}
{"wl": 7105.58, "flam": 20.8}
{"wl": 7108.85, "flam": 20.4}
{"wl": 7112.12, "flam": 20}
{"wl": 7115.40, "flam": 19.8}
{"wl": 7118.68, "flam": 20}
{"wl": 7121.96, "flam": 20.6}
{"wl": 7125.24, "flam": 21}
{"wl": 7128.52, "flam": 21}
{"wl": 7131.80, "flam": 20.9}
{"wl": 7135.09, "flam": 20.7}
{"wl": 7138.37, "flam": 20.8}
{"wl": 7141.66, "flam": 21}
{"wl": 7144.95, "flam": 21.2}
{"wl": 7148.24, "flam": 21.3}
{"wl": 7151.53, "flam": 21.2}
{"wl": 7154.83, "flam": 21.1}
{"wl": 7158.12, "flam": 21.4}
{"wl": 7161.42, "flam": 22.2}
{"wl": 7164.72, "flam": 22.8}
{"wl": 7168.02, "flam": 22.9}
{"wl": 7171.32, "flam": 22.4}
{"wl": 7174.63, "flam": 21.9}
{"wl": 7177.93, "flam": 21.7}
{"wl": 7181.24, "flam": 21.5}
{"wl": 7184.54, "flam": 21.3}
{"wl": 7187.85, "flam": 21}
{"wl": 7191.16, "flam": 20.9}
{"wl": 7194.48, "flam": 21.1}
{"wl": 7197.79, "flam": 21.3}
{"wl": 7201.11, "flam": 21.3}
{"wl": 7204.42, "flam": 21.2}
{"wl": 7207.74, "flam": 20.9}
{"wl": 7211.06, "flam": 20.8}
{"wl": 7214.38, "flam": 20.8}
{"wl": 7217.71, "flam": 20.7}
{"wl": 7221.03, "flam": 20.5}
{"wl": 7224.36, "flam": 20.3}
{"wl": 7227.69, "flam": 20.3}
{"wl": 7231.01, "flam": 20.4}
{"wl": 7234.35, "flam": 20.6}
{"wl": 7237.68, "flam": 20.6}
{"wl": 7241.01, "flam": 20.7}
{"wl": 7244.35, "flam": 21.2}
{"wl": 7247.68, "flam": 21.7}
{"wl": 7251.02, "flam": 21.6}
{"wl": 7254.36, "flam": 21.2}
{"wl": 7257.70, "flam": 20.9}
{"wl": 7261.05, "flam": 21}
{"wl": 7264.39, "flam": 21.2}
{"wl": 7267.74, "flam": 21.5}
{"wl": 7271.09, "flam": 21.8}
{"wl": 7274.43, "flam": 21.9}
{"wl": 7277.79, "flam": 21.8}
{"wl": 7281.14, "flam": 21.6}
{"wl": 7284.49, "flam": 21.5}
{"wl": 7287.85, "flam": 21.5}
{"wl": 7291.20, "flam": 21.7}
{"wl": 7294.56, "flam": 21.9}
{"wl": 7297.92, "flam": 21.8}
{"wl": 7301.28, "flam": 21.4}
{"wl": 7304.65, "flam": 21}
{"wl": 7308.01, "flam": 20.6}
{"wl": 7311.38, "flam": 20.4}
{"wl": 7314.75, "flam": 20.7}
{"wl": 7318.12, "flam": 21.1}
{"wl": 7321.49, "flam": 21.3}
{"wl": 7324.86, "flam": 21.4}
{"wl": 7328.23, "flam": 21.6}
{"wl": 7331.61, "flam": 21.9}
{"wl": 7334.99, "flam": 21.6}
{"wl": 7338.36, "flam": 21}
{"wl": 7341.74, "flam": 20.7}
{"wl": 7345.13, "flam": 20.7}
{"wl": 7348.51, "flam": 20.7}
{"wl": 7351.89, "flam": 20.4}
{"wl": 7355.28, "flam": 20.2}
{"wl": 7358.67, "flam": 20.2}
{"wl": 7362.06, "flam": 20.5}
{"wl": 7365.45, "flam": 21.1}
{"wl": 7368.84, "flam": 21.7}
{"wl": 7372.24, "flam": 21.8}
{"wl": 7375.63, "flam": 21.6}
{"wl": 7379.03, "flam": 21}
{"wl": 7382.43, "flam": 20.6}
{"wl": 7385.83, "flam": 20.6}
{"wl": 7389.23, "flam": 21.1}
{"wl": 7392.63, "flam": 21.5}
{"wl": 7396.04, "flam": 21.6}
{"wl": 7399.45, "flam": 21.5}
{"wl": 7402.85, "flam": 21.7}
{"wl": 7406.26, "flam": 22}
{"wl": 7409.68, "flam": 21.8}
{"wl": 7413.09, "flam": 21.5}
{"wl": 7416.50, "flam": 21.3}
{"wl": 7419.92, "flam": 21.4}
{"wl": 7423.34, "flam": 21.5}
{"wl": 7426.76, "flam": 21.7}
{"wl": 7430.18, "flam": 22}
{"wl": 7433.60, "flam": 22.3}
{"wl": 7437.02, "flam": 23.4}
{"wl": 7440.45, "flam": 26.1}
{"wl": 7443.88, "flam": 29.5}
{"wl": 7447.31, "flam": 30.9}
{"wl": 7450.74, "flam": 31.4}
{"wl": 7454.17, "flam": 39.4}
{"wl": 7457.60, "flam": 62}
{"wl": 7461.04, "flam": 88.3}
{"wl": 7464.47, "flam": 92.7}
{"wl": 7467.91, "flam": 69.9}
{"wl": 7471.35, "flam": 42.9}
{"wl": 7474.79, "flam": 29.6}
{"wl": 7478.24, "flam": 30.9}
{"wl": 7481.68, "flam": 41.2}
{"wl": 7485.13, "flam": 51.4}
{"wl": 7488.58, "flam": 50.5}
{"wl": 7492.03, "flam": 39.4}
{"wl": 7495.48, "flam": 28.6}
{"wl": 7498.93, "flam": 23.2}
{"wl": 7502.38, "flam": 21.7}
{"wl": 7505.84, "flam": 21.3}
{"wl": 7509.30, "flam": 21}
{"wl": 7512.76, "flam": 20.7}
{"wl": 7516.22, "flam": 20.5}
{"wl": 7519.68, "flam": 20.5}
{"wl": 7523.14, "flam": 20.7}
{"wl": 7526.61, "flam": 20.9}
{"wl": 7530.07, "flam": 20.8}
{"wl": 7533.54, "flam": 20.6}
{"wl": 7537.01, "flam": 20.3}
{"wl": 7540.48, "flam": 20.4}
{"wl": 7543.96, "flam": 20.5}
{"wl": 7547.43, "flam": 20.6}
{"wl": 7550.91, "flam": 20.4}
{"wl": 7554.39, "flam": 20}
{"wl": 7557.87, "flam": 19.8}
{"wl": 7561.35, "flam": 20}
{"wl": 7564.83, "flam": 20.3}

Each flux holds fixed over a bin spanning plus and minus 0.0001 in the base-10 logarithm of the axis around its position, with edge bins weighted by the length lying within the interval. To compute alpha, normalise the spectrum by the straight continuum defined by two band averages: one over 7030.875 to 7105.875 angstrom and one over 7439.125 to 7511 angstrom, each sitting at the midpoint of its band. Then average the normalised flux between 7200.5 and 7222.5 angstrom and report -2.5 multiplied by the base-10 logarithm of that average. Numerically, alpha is 0.32 mag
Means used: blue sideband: 20.7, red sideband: 41.6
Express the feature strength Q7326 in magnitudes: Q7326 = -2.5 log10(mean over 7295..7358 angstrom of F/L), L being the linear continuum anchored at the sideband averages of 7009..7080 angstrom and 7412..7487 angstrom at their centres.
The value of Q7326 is 0.49 mag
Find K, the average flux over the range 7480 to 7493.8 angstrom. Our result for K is 45.6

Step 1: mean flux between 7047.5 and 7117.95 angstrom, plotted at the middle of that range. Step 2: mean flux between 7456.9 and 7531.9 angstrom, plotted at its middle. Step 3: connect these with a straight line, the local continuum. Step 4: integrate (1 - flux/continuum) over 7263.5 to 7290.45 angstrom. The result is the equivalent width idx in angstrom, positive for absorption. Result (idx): 6.6 angstrom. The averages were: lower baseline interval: 20.5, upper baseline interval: 37.7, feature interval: 21.6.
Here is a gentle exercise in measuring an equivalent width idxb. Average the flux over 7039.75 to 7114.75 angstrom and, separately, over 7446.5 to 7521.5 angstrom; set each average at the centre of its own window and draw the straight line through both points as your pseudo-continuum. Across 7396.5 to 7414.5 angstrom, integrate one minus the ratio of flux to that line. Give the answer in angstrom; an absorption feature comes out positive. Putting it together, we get 7.2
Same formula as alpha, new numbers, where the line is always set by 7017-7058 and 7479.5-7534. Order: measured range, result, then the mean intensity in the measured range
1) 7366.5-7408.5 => 0.22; 21.4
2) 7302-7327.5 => 0.19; 21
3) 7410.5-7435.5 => 0.22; 21.7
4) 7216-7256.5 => 0.15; 20.8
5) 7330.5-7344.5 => 0.19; 21.2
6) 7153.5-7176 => 0.03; 22.1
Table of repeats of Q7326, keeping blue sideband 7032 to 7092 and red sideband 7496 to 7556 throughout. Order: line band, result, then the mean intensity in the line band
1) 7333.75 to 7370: 0.00 mag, 20.8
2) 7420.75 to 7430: -0.04 mag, 21.6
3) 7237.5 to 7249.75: -0.02 mag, 21.1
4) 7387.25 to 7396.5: -0.02 mag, 21.4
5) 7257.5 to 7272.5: -0.03 mag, 21.3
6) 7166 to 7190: -0.06 mag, 21.8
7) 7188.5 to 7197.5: -0.02 mag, 21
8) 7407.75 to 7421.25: -0.03 mag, 21.5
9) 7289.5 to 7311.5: -0.03 mag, 21.3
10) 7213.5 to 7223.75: 0.01 mag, 20.6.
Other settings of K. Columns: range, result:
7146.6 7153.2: 21.2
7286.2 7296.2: 21.7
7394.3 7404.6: 21.6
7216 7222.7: 20.6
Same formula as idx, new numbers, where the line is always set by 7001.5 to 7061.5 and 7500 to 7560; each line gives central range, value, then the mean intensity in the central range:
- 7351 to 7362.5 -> 0.21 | 20.3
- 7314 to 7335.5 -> -0.73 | 21.4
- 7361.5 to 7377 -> -0.54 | 21.4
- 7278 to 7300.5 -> -1.05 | 21.7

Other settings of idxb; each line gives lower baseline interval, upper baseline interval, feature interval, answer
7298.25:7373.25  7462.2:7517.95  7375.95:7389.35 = 2.7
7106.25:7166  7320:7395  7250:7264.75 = -0.1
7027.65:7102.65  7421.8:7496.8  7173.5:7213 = 8.7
